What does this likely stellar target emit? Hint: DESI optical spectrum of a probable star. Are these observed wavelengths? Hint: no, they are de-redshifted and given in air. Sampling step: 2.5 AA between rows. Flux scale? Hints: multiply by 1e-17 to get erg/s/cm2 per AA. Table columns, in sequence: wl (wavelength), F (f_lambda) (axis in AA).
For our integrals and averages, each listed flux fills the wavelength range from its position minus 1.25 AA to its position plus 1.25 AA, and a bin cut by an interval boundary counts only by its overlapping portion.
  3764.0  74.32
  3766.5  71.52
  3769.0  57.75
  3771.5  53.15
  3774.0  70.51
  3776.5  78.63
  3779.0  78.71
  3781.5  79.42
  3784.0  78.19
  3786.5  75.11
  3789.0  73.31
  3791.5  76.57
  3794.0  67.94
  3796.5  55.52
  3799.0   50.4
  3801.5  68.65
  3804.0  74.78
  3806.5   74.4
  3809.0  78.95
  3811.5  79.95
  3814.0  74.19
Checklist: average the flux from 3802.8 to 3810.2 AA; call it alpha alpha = 76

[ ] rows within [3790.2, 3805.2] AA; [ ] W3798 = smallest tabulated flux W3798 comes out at 50.4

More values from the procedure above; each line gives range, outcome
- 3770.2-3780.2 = 53.15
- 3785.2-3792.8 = 73.31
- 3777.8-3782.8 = 78.71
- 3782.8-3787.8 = 75.11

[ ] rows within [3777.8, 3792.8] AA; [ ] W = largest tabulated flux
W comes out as 79.42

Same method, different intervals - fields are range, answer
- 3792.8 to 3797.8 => 67.94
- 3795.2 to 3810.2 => 78.95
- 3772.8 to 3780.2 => 78.71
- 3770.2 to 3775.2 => 70.51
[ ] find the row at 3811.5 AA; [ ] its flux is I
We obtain 79.95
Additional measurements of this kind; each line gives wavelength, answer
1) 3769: 57.75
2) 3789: 73.31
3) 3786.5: 75.11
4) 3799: 50.4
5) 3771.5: 53.15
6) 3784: 78.19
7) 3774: 70.51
